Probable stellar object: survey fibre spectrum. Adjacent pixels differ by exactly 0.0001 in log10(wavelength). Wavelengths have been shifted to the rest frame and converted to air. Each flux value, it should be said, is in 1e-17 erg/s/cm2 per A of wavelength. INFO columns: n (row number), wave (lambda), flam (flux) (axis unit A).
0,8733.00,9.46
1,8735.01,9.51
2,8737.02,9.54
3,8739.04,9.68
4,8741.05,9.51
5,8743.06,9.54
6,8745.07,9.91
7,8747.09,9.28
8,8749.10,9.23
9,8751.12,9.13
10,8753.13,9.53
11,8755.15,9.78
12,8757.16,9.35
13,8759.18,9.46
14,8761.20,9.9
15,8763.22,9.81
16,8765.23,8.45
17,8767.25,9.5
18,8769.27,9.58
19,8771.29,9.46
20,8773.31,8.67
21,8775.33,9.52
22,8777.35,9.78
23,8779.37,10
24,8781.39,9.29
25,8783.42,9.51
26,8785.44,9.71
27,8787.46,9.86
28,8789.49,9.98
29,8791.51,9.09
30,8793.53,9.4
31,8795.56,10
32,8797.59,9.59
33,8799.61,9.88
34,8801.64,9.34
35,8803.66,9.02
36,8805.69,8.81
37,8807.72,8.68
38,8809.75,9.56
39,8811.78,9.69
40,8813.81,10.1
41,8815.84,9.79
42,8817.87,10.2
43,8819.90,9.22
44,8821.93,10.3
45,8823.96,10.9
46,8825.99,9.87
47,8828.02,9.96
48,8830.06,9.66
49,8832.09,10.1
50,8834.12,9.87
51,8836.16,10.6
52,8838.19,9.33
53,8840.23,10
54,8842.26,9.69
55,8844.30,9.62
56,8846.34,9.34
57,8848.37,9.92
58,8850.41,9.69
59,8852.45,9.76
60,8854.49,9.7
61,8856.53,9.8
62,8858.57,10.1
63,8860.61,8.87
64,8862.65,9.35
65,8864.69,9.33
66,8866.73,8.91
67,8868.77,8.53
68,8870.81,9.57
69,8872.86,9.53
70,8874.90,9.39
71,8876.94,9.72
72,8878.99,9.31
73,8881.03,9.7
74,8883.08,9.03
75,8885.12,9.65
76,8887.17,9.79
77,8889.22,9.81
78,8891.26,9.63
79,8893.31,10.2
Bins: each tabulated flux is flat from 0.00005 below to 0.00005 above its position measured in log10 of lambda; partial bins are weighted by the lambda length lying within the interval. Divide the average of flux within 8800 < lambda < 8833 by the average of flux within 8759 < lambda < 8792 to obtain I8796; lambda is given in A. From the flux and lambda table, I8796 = 1.02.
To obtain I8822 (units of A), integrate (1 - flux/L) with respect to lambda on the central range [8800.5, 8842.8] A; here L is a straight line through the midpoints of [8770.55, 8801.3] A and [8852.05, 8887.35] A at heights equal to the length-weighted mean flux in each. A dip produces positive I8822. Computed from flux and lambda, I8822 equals -1.0 A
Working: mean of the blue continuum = 9.58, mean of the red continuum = 9.43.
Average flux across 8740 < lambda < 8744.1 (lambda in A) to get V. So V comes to 9.55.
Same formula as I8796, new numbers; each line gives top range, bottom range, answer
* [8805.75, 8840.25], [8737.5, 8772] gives 1.04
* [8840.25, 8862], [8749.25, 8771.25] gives 1.02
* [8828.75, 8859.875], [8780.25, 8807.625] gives 1.03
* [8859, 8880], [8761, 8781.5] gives 0.98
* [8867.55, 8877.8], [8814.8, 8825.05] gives 0.93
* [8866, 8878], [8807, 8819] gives 0.96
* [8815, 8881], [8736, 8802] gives 1.02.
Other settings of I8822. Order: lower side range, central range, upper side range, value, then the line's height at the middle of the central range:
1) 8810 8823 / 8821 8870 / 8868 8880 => -0.5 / 9.61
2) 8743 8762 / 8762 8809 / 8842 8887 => 0.3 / 9.5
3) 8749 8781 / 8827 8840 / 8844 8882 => -0.6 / 9.47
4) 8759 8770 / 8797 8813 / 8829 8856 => 0.5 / 9.62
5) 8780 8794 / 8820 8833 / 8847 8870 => -0.8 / 9.5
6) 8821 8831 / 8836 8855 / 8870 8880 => 0.3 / 9.88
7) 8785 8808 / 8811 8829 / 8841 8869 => -1.0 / 9.48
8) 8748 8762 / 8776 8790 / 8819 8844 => -0.1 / 9.65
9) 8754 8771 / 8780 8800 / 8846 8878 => -0.3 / 9.48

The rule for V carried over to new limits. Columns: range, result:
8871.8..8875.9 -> 9.45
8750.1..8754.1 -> 9.33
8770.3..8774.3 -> 9.06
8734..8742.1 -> 9.56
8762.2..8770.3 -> 9.34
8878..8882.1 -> 9.5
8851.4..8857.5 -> 9.75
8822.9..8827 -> 10.4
